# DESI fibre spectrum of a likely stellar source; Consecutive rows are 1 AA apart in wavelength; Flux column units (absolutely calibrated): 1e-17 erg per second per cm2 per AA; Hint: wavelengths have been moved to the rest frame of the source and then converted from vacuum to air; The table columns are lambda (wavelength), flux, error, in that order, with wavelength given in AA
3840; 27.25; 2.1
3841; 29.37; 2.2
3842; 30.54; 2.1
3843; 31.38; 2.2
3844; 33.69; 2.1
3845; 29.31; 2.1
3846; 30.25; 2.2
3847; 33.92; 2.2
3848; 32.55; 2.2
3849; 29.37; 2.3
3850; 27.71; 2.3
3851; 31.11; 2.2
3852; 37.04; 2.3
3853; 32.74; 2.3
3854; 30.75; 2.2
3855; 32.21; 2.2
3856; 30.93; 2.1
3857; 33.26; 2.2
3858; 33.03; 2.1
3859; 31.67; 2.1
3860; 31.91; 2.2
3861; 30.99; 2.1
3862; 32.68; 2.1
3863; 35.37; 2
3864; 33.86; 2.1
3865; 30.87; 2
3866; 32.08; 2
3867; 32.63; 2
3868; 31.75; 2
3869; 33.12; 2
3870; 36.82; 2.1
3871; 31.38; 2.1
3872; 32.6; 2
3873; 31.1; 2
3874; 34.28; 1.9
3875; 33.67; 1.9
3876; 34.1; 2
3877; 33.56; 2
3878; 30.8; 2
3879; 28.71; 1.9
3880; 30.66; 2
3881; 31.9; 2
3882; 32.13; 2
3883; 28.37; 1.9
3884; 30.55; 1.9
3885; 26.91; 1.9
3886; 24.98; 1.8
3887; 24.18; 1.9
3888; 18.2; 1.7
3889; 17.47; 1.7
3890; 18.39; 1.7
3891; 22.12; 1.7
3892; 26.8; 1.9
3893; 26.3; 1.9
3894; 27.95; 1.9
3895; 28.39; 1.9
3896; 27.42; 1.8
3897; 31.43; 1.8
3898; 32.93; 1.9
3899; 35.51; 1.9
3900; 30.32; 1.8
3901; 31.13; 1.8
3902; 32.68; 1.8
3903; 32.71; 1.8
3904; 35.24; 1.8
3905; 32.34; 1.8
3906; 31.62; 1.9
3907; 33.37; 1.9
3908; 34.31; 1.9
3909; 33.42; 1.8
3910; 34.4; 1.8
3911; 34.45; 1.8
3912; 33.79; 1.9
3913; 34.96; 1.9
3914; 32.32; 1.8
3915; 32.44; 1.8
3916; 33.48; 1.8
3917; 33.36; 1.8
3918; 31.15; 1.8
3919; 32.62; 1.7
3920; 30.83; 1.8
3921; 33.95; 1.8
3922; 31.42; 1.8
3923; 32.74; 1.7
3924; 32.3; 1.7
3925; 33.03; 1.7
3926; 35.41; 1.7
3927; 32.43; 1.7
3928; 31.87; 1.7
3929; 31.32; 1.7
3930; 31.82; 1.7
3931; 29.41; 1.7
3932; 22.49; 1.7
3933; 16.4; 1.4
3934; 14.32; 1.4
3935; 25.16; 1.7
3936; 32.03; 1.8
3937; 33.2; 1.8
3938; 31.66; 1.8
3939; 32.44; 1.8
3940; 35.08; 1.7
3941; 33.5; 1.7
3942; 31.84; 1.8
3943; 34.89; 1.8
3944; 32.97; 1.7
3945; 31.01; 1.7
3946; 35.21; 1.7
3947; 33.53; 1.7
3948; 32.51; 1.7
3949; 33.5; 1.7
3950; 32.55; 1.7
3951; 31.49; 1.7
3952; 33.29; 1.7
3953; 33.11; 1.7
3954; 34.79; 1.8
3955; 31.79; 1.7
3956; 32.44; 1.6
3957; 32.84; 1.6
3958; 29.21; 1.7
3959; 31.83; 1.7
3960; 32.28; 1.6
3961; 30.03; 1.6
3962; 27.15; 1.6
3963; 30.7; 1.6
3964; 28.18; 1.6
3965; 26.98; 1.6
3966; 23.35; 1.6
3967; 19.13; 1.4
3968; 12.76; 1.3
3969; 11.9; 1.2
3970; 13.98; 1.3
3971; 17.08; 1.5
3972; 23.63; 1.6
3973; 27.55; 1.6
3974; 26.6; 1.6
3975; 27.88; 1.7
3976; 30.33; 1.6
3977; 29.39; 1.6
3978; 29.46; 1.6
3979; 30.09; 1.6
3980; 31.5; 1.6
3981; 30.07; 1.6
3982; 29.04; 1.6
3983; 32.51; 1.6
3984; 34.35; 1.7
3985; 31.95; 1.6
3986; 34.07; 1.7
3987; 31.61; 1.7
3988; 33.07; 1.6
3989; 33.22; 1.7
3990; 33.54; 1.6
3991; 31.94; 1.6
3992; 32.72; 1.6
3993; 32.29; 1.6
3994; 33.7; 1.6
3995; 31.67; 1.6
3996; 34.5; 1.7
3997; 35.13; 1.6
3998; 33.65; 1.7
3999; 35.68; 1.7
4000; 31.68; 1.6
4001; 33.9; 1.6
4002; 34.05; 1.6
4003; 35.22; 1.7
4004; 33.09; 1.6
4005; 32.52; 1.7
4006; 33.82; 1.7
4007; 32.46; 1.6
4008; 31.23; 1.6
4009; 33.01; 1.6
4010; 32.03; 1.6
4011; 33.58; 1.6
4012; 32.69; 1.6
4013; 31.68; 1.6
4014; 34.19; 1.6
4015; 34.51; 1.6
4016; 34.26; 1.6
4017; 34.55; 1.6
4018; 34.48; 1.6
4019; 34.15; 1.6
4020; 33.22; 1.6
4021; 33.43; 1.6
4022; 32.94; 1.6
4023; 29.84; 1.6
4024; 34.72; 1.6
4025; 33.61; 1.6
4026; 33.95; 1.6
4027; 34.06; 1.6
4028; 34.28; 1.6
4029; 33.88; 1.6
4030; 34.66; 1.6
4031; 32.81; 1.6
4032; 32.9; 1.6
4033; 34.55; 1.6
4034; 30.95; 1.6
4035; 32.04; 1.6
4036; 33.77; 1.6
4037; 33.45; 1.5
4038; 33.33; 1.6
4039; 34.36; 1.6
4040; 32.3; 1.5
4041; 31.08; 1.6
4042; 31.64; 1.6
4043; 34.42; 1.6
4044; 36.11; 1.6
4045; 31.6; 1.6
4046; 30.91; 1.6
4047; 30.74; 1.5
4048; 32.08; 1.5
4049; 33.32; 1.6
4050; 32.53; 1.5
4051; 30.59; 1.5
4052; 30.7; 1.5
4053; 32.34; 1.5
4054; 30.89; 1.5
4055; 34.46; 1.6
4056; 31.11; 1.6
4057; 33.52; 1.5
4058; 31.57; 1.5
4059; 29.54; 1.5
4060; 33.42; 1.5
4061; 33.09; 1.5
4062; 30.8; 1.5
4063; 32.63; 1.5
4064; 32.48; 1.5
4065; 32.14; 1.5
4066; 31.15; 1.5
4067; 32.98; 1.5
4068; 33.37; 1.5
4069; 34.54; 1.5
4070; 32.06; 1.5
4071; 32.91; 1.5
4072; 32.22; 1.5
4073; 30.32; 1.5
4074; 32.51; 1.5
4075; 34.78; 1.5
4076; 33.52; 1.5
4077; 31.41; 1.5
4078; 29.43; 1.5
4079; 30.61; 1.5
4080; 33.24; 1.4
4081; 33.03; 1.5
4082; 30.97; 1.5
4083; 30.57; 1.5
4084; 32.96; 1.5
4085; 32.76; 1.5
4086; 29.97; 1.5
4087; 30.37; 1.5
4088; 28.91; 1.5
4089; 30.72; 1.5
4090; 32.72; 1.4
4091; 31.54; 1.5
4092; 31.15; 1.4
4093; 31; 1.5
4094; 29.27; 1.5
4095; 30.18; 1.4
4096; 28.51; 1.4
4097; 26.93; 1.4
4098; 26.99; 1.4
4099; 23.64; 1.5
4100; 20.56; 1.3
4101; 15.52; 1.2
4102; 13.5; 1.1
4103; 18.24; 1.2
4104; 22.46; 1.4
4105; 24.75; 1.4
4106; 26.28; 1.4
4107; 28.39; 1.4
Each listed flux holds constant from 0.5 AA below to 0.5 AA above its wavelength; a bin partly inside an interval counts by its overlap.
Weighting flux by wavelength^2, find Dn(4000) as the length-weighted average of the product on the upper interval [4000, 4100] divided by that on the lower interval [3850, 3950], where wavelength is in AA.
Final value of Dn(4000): 1.1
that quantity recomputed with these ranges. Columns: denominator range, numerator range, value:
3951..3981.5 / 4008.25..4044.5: 1.26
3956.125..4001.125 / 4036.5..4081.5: 1.15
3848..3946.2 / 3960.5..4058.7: 1.07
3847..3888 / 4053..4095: 1.12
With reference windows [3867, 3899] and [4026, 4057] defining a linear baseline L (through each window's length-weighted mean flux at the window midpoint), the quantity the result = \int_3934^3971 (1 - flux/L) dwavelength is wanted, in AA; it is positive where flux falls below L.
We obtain 1.7 AA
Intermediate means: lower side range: 29.2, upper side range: 32.8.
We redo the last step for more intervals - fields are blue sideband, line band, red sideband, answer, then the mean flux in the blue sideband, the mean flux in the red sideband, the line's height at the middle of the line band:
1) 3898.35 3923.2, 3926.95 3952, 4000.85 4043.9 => 1.9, 33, 33.3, 33.1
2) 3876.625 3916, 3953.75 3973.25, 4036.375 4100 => 3.1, 29.9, 31.6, 30.6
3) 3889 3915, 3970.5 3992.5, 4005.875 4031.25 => 1.7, 30.7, 33.4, 32.5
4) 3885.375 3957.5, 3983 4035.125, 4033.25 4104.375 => -4.4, 30.7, 30.8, 30.7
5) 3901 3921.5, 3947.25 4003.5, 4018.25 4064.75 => 5.0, 33.1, 32.7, 32.9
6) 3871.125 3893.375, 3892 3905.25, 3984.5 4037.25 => -1.0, 28.1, 33.3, 28.8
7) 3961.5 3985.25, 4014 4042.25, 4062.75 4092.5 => -4.2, 26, 31.9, 29.1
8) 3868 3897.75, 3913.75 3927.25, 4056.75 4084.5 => -1.4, 28.9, 32.2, 29.5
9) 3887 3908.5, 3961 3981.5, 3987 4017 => 4.5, 28.8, 33.3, 31.9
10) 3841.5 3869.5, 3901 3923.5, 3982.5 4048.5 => -0.4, 32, 33.2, 32.4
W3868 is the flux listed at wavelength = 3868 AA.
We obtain 31.75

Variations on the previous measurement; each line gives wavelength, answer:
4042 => 31.64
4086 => 29.97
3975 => 27.88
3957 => 32.84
